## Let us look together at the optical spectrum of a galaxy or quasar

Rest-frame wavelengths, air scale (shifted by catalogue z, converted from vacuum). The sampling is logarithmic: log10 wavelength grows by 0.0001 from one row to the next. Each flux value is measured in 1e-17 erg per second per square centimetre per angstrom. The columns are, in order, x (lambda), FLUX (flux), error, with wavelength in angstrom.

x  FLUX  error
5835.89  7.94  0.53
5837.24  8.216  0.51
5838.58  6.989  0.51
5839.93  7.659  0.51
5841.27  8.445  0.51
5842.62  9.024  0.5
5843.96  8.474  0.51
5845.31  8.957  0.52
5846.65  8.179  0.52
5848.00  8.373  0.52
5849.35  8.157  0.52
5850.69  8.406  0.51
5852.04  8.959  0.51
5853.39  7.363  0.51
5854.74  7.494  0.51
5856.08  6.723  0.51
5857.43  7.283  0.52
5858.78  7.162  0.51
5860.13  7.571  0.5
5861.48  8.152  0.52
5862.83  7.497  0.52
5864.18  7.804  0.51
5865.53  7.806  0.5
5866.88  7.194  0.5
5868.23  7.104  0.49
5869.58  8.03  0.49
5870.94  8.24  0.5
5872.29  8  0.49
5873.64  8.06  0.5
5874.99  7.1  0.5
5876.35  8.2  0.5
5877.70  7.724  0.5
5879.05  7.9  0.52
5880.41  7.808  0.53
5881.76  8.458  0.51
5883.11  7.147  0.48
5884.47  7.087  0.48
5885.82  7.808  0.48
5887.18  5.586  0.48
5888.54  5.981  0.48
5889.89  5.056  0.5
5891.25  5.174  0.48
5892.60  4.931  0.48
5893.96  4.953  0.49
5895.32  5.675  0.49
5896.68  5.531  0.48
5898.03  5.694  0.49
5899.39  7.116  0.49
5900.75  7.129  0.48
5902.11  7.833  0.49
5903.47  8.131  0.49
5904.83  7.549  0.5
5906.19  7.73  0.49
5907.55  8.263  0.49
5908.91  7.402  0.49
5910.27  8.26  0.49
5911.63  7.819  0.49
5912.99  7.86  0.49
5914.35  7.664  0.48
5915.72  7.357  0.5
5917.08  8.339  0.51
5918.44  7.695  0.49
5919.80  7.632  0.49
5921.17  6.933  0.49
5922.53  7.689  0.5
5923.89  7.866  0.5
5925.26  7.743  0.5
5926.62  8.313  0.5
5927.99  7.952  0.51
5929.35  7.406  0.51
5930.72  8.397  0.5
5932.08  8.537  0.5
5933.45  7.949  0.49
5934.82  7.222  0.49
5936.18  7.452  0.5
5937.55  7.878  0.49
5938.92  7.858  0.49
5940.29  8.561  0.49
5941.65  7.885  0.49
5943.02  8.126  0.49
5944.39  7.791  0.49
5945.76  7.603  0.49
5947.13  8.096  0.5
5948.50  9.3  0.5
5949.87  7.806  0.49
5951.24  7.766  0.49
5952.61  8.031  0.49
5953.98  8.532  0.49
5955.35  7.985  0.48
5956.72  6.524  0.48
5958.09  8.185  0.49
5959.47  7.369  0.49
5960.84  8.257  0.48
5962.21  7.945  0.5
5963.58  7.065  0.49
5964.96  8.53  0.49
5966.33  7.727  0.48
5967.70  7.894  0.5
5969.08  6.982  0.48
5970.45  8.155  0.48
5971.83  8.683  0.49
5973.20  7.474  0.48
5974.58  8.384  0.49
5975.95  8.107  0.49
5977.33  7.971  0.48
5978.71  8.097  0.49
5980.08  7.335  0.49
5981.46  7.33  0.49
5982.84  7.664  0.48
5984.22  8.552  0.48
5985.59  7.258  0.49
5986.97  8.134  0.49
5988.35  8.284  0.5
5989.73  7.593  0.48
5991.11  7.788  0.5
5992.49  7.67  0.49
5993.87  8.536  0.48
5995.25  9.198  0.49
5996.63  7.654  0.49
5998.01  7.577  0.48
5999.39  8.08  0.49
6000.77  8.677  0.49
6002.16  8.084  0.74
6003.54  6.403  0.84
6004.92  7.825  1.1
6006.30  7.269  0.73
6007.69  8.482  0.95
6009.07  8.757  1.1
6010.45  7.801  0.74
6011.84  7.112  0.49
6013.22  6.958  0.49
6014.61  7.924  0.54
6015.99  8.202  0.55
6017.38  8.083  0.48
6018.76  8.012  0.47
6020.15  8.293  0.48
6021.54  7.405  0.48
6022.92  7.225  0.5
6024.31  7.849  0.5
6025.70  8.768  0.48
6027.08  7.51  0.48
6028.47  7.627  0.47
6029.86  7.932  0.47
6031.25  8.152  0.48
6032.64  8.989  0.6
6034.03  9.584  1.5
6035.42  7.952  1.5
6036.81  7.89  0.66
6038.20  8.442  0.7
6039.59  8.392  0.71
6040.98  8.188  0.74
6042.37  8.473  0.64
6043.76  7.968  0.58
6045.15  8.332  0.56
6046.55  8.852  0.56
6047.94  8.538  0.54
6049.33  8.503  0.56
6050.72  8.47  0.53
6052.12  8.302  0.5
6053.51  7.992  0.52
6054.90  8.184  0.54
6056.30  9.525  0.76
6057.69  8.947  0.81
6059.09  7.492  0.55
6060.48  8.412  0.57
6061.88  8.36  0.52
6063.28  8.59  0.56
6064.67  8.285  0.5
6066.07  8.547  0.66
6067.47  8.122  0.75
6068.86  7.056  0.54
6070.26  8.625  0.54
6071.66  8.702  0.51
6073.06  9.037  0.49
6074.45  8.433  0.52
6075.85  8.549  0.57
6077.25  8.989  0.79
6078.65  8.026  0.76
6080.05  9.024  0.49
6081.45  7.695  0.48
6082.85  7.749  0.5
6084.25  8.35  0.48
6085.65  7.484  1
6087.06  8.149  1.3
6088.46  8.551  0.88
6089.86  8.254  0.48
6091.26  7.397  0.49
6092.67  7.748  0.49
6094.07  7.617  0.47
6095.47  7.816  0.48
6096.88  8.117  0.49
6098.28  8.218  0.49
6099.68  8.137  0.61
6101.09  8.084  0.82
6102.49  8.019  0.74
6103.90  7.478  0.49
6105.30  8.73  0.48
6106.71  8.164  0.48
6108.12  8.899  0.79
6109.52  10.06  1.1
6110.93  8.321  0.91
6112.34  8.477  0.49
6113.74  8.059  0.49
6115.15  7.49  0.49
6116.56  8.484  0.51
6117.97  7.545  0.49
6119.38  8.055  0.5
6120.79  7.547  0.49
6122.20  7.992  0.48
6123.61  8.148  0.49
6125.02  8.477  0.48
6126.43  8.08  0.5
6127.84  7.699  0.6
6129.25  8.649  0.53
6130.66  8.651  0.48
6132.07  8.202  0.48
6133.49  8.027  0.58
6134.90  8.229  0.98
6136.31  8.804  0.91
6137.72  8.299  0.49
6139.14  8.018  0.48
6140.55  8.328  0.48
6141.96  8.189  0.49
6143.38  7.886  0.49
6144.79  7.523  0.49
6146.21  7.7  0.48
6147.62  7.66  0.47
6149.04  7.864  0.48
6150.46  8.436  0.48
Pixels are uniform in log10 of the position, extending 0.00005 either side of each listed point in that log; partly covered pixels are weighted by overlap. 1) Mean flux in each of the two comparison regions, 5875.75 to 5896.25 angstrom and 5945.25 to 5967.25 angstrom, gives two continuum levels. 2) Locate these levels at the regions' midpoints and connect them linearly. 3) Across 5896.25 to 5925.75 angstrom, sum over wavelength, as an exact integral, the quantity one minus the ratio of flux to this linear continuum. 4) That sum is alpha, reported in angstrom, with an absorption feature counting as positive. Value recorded -1.9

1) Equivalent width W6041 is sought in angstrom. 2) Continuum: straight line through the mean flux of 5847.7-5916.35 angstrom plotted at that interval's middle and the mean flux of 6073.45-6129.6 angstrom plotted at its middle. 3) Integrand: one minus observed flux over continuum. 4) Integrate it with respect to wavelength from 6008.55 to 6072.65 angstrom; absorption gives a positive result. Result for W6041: -2.2 angstrom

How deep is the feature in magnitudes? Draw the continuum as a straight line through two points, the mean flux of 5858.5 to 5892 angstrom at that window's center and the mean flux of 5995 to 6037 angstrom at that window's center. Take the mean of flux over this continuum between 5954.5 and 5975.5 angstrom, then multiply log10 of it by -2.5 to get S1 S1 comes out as -0.01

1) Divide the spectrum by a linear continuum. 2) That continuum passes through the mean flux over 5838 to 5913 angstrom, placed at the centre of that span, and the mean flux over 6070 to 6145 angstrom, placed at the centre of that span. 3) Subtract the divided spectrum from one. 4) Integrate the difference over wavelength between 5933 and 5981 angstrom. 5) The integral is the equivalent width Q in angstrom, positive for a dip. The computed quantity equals -1.23 angstrom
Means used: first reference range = 7.42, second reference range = 8.21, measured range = 7.9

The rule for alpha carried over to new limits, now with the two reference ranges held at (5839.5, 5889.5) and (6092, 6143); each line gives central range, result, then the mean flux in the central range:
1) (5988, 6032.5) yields 0.50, 7.91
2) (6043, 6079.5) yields -1.49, 8.42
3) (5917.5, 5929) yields 0.16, 7.74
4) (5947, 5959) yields -0.17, 8.01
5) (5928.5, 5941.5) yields -0.09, 7.92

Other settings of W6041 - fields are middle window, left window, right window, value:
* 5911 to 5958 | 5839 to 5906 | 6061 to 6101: -1.5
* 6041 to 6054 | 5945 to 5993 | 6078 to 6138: -0.5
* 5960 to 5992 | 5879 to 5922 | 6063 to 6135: -1.7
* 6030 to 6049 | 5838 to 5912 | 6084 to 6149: -1.3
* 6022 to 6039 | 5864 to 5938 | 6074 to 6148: -0.6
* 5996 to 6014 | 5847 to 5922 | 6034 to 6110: 0.5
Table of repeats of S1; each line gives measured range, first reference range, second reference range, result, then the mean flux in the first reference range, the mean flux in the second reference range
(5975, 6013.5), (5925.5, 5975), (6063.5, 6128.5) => 0.02 mag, 7.93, 8.19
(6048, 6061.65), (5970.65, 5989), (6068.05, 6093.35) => -0.04 mag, 7.95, 8.21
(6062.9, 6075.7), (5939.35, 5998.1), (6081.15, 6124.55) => -0.04 mag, 7.94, 8.1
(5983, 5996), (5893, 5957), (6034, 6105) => -0.02 mag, 7.63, 8.26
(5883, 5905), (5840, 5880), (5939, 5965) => 0.24 mag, 7.9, 7.95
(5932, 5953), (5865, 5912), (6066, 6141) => -0.08 mag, 7.12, 8.21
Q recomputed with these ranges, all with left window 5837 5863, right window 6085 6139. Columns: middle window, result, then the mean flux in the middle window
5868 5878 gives 0.17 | 7.84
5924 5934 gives -0.02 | 8.03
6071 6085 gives -0.55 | 8.46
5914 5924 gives 0.47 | 7.63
